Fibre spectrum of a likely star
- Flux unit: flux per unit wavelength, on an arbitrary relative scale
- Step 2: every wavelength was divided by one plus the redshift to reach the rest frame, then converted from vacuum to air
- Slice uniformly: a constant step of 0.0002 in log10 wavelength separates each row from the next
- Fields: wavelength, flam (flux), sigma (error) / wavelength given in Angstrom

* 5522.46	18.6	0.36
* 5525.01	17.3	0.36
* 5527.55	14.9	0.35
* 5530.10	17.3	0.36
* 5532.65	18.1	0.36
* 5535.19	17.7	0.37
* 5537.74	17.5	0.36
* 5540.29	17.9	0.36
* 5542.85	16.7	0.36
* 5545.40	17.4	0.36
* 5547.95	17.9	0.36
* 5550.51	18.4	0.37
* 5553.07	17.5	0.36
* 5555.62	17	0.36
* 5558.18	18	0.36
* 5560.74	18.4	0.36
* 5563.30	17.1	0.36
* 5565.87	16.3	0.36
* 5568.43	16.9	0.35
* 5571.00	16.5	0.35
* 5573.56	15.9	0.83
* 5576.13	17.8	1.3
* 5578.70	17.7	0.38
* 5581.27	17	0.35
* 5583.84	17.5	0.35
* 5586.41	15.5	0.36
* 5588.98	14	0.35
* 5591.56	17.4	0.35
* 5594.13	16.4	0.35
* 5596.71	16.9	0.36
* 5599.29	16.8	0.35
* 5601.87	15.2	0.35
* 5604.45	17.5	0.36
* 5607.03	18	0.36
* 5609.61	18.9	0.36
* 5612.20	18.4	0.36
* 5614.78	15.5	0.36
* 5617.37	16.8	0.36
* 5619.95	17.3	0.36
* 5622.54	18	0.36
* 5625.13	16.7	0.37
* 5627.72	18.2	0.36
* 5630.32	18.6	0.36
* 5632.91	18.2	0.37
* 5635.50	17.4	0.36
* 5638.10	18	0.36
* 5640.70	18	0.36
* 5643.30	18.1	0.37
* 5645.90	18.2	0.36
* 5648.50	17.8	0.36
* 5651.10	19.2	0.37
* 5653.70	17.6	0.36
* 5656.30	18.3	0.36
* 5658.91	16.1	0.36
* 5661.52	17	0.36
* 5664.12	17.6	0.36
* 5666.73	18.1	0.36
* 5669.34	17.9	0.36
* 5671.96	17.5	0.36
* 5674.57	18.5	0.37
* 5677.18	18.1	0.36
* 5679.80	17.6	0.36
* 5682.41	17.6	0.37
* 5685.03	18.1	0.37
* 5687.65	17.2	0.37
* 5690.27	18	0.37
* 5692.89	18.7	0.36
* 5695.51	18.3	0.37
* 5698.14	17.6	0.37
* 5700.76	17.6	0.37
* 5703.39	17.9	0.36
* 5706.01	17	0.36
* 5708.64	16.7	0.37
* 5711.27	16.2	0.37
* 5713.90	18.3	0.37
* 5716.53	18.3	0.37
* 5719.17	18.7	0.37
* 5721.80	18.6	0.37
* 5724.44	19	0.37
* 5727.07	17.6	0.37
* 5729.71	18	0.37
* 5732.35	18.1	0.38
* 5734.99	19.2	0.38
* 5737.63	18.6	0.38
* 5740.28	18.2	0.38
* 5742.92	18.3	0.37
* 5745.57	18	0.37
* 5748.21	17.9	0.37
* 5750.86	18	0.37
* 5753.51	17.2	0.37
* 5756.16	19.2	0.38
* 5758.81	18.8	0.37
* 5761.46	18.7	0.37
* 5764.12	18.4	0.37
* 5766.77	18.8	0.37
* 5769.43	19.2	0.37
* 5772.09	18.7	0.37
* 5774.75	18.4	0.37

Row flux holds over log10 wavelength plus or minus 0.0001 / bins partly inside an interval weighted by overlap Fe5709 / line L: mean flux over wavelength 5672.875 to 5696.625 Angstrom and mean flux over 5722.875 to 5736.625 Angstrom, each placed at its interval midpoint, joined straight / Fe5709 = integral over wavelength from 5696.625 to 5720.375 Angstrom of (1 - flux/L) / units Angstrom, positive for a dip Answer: 0.8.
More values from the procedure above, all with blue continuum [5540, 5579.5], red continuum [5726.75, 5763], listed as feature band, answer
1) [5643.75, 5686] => 0.09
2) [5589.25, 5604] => 0.92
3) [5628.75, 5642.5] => -0.26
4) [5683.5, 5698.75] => 0.01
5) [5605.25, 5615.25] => -0.17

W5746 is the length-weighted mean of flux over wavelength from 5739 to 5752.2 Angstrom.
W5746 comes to 18.1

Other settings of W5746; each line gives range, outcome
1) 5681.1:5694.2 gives 17.9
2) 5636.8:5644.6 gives 18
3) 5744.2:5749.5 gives 18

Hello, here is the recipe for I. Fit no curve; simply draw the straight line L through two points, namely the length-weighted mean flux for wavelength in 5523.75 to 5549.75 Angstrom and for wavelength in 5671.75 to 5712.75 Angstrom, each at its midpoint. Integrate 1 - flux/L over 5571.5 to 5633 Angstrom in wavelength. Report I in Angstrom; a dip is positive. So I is 1.4 Angstrom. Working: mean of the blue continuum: 17.3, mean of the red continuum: 17.7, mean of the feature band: 17.1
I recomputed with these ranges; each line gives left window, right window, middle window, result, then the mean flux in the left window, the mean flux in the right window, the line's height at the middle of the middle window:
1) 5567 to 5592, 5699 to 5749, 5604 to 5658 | -2.33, 16.6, 18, 17.1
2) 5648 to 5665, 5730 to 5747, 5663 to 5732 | 0.53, 17.7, 18.4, 18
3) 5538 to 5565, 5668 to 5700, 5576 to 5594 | 1.09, 17.6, 17.9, 17.7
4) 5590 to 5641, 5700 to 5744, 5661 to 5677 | -0.11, 17.4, 18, 17.7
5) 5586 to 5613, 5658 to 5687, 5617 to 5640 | -0.77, 16.8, 17.7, 17.2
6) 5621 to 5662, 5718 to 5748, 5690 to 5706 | 0.21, 17.8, 18.4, 18.2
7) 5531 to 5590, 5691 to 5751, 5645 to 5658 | -0.36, 17.2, 18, 17.7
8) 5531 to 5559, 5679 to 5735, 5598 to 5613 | 0.25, 17.6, 17.9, 17.7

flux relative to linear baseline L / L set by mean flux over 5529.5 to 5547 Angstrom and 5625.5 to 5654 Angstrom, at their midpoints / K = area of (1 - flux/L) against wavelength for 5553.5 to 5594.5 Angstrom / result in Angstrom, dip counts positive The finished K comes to 2.0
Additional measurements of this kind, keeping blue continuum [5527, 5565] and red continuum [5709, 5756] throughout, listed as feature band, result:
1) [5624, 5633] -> -0.1 Angstrom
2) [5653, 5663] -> 0.4 Angstrom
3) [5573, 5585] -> 0.2 Angstrom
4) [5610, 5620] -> 0.3 Angstrom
